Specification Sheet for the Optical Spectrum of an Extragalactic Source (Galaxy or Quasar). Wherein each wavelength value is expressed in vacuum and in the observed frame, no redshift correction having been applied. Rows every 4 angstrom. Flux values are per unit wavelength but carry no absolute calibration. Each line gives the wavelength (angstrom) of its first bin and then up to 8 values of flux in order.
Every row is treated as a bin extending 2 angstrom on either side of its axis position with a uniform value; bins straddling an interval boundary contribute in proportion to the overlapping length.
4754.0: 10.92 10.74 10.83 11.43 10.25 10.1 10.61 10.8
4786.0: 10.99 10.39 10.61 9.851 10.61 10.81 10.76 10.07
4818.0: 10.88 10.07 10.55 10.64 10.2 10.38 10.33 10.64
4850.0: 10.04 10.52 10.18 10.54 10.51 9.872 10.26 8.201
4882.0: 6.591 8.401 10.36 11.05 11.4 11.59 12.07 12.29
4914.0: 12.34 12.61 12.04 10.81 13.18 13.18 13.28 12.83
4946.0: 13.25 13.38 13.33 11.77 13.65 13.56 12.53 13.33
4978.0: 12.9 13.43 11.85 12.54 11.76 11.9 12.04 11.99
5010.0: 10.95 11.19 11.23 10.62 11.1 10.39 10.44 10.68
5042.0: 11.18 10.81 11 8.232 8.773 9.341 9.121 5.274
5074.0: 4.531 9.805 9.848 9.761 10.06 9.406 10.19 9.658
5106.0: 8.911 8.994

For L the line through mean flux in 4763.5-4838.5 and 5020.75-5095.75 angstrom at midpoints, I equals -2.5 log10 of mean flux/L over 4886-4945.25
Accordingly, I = -0.189 mag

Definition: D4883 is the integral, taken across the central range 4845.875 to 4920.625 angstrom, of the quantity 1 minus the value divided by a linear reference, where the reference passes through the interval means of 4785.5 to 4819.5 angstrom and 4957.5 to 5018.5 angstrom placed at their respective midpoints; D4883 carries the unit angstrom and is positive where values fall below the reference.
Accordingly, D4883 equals 5.4 angstrom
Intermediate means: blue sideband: 10.5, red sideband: 12.3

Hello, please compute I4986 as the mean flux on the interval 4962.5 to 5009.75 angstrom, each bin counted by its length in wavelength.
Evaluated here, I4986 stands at 12.5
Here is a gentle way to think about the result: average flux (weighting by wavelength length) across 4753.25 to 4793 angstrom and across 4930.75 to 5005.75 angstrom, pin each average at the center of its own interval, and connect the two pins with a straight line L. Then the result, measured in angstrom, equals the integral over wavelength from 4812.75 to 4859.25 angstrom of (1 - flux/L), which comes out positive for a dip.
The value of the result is 4.0 angstrom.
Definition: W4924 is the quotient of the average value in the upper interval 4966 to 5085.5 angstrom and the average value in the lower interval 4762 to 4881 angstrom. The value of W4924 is 1.03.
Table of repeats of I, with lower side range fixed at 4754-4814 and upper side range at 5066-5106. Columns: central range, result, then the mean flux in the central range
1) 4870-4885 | 0.17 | 8.56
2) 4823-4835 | -0.01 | 10.5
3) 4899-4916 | -0.22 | 12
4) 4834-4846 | -0.01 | 10.4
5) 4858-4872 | -0.02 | 10.3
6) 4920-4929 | -0.19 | 11.6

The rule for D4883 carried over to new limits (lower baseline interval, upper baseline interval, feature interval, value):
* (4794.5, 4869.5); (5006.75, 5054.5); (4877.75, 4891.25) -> 2.83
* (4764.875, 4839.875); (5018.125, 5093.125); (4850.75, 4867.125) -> -0.17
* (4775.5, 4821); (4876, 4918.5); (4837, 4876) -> 0.87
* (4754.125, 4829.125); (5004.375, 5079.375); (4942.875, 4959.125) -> -4.66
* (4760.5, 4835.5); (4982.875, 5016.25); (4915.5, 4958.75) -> -4.86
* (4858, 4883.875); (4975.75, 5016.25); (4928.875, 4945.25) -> -3.51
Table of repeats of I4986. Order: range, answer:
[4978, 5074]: 10.6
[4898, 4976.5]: 12.7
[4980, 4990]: 12.6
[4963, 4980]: 13.1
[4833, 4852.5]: 10.3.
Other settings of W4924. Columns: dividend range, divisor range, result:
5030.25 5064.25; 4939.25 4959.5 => 0.78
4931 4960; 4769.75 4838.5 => 1.24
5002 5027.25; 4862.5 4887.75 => 1.24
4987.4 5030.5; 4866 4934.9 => 1.05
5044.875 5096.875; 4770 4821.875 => 0.85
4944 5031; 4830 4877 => 1.19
